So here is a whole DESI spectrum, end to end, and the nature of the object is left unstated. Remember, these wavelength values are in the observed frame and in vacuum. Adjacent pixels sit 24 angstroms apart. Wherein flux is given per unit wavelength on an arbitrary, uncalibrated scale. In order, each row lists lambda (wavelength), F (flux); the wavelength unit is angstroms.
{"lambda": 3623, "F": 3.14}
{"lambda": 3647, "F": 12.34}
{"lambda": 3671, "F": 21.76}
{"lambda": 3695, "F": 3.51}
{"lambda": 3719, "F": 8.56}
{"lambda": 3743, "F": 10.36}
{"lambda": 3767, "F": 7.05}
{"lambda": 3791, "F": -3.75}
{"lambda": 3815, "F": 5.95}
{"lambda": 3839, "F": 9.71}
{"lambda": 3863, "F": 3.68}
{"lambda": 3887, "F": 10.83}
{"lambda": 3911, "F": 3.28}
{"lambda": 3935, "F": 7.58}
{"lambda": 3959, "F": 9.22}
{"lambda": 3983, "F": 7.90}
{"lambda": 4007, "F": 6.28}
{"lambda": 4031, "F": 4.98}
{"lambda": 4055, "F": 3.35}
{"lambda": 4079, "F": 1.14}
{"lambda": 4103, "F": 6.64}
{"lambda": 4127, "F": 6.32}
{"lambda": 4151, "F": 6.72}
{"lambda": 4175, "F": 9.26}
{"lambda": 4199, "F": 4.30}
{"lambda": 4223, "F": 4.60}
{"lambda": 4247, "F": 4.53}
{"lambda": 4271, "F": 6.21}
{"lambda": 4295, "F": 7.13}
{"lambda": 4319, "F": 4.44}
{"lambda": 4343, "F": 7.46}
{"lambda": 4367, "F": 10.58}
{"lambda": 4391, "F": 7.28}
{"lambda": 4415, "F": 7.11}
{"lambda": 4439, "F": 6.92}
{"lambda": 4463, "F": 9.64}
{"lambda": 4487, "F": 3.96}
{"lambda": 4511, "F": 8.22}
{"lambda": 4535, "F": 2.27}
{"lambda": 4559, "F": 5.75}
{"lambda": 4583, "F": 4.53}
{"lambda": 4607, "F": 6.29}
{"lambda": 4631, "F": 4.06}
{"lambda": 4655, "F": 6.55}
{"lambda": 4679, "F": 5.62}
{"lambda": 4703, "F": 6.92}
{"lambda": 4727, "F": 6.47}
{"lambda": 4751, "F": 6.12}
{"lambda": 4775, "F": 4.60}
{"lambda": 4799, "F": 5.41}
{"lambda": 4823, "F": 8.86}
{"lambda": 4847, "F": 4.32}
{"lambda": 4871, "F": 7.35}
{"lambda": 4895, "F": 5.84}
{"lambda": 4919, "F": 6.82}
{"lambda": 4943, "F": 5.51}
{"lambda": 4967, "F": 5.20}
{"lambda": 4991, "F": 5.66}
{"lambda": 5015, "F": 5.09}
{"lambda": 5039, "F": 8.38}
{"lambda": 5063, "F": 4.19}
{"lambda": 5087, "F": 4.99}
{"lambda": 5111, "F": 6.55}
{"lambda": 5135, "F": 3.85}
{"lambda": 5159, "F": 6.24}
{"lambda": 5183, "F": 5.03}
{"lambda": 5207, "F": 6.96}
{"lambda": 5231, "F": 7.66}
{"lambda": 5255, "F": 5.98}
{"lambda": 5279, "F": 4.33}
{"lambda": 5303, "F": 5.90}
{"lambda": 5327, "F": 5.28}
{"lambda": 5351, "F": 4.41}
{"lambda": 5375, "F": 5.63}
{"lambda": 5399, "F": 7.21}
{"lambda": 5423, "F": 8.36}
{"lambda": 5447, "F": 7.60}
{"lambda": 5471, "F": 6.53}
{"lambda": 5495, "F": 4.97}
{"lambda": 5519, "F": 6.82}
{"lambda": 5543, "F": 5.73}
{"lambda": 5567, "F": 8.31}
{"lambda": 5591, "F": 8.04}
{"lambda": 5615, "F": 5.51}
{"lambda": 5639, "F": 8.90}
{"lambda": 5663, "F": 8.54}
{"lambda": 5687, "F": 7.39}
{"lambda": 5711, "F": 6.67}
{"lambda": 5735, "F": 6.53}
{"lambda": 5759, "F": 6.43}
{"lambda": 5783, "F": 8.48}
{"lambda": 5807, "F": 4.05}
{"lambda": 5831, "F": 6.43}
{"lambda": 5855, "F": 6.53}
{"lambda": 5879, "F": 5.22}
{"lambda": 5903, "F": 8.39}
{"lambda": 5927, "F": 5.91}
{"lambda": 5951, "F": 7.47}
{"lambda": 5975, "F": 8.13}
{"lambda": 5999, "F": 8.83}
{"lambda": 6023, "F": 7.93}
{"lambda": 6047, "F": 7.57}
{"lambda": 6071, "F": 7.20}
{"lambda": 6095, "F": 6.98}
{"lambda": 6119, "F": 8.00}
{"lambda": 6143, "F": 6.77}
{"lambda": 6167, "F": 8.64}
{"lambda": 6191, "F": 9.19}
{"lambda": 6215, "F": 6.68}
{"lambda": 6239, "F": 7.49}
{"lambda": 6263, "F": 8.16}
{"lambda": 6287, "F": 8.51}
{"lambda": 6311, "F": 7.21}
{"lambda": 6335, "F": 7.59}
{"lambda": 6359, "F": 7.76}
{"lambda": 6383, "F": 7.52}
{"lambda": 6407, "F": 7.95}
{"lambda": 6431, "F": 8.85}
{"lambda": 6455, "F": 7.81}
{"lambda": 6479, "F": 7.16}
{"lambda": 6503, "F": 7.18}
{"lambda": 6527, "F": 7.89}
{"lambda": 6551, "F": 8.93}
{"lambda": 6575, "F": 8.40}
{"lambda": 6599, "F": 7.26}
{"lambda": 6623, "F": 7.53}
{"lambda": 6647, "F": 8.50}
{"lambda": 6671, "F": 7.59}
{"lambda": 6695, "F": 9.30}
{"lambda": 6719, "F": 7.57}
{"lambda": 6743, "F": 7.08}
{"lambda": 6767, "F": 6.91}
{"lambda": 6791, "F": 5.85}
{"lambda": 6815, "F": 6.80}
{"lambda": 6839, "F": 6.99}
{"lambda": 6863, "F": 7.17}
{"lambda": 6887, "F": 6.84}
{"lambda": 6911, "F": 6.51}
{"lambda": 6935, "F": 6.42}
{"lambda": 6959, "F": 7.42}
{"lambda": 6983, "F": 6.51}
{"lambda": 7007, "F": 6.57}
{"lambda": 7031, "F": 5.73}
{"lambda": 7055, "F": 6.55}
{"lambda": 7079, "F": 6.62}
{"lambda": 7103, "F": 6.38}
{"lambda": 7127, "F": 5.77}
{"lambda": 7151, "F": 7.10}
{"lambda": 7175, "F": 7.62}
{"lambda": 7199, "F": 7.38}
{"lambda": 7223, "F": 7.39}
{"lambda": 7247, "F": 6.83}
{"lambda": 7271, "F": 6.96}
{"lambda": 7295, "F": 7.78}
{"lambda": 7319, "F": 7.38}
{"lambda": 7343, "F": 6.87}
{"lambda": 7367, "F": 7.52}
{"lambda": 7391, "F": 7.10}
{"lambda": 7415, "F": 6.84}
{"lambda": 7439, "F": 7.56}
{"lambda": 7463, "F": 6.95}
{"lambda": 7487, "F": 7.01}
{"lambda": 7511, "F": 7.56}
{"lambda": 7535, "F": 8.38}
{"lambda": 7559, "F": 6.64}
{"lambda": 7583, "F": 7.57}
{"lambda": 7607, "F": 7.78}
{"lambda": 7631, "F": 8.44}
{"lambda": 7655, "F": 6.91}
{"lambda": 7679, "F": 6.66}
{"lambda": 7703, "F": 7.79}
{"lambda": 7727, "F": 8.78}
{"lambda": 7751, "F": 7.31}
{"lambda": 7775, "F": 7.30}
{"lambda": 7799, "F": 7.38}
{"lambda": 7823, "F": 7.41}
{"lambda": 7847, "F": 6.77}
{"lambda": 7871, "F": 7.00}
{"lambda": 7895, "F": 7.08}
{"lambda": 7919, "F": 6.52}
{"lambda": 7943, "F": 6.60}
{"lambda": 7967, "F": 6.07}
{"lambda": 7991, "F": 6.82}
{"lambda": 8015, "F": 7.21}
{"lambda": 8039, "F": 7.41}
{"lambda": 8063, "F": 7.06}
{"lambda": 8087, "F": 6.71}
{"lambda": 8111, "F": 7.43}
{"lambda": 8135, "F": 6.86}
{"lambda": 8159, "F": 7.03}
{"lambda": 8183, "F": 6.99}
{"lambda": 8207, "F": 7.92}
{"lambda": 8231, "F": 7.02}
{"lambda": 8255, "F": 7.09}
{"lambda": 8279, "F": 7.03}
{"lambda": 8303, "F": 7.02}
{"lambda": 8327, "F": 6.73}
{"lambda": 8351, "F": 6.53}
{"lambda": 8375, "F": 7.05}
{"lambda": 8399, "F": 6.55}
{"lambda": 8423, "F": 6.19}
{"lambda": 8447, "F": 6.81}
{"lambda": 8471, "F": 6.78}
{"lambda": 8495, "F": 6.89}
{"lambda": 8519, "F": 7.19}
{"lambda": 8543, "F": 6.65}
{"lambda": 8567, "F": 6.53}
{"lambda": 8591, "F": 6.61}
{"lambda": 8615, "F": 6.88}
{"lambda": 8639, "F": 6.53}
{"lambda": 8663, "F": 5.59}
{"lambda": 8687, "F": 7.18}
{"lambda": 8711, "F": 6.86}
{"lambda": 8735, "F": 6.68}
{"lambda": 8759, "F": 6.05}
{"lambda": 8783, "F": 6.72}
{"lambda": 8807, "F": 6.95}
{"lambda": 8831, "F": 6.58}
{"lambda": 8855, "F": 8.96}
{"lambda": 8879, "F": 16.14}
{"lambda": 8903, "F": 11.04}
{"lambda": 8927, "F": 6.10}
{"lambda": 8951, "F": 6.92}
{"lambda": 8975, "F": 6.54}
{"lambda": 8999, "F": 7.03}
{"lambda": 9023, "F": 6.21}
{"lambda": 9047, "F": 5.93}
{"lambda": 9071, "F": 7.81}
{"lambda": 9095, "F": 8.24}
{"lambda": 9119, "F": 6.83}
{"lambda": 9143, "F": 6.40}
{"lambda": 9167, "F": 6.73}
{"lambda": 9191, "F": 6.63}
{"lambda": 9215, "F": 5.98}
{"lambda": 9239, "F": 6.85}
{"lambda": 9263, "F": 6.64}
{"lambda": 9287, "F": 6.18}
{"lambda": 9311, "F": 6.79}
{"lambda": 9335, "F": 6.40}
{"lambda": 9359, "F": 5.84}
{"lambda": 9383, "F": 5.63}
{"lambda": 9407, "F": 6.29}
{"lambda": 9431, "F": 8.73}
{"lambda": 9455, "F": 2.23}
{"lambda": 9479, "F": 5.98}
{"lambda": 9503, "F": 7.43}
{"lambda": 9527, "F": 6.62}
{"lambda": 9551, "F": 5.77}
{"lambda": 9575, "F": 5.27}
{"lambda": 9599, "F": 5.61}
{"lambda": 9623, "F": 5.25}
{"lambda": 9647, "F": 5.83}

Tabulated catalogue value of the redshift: 0.353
